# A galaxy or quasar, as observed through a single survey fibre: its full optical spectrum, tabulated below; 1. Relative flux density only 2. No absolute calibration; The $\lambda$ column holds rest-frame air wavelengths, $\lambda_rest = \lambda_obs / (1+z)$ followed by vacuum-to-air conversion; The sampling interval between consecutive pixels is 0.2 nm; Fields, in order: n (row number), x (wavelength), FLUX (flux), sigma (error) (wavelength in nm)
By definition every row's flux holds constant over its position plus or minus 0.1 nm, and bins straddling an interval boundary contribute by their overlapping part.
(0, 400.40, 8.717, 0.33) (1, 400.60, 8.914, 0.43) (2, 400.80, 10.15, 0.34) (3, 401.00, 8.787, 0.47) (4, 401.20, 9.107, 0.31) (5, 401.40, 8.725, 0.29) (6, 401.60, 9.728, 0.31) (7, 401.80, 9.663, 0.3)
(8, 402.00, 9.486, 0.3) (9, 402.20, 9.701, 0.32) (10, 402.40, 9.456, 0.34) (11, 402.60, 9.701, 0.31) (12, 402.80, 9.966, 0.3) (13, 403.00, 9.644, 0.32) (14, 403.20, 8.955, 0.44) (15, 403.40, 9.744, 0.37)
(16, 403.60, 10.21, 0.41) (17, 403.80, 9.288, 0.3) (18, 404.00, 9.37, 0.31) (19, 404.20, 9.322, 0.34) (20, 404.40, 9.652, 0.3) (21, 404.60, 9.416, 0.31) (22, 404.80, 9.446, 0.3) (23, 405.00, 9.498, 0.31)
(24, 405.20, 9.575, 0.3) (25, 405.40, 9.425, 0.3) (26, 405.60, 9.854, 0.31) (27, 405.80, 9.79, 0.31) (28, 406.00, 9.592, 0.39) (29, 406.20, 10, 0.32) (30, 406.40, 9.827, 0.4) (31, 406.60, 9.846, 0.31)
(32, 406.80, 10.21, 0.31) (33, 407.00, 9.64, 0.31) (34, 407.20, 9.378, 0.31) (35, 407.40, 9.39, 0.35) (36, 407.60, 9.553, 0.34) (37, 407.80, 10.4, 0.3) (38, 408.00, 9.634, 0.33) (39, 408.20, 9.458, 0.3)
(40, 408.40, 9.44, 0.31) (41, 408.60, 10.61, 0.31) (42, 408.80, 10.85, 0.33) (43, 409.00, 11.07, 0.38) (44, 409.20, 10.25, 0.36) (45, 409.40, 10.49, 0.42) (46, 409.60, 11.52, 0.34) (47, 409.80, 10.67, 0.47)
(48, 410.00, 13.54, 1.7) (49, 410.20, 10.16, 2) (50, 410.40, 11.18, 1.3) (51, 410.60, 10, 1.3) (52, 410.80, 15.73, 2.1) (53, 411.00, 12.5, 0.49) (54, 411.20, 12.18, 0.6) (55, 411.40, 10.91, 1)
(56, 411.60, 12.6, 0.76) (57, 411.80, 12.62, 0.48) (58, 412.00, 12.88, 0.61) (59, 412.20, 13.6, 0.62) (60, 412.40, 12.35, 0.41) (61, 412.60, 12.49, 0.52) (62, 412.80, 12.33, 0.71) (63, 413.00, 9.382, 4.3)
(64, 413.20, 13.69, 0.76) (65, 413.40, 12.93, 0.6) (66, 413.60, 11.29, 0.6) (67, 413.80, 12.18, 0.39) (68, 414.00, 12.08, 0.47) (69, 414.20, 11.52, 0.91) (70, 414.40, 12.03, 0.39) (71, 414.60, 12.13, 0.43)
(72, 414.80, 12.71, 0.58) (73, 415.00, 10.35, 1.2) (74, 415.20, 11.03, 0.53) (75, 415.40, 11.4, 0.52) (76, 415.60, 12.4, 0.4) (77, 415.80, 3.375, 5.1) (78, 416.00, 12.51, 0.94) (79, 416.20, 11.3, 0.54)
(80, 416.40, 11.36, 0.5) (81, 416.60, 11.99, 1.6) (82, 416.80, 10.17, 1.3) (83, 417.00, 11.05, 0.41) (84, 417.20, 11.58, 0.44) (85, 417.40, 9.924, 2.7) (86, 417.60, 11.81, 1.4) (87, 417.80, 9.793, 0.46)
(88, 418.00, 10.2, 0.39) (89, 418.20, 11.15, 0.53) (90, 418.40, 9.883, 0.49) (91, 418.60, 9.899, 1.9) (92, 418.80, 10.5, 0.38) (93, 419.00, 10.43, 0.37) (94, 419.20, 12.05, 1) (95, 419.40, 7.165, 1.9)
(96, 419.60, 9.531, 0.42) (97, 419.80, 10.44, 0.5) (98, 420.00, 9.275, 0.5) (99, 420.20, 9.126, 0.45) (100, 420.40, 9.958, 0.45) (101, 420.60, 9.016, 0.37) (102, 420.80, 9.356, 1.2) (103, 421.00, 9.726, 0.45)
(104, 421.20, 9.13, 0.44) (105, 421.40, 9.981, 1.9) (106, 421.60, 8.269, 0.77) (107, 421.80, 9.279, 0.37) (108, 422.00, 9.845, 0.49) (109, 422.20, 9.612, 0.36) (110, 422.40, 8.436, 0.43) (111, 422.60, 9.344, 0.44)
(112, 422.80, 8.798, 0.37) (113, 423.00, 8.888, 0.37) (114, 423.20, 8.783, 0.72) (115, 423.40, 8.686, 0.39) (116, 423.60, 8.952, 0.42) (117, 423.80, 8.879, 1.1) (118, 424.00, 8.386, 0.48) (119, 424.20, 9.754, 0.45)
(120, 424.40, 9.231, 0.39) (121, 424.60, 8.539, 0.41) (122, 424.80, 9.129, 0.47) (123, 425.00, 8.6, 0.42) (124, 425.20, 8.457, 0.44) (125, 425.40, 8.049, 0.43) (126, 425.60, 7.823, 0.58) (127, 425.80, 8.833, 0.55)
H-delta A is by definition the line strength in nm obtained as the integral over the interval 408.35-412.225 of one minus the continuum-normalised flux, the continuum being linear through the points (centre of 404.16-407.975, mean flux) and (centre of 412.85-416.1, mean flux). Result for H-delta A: -0.410 nm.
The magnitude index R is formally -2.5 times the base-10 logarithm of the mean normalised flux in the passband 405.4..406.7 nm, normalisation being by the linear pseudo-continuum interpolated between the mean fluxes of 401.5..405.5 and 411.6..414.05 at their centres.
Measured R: 0.06 mag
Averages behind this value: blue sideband 9.56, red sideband 12.3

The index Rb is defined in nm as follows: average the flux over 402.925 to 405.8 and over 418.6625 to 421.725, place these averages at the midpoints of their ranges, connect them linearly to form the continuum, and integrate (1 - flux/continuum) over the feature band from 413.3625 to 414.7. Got -0.34 nm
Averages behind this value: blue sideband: 9.54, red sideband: 9.6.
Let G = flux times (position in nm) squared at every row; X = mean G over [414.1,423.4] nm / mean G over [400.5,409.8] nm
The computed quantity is 1.1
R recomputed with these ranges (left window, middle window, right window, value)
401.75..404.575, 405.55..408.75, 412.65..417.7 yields 0.038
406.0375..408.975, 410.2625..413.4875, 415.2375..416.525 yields -0.205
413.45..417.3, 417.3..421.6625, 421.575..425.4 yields 0.022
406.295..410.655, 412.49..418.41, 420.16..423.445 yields -0.154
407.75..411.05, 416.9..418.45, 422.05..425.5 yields -0.097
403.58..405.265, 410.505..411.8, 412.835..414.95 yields -0.101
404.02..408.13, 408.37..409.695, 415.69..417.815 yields -0.082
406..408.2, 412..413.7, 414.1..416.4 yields -0.158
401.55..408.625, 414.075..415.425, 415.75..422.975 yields -0.182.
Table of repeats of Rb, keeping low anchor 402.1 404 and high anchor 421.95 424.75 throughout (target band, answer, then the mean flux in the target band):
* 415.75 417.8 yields -0.32 nm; 10.6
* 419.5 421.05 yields -0.08 nm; 9.55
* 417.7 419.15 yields -0.19 nm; 10.3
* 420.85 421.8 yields -0.02 nm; 9.28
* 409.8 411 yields -0.34 nm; 12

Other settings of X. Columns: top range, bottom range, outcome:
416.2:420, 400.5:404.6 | 1.19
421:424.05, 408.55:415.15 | 0.80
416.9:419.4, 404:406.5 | 1.17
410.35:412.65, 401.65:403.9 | 1.35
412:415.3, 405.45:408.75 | 1.27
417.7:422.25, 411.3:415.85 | 0.85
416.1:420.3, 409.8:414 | 0.88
